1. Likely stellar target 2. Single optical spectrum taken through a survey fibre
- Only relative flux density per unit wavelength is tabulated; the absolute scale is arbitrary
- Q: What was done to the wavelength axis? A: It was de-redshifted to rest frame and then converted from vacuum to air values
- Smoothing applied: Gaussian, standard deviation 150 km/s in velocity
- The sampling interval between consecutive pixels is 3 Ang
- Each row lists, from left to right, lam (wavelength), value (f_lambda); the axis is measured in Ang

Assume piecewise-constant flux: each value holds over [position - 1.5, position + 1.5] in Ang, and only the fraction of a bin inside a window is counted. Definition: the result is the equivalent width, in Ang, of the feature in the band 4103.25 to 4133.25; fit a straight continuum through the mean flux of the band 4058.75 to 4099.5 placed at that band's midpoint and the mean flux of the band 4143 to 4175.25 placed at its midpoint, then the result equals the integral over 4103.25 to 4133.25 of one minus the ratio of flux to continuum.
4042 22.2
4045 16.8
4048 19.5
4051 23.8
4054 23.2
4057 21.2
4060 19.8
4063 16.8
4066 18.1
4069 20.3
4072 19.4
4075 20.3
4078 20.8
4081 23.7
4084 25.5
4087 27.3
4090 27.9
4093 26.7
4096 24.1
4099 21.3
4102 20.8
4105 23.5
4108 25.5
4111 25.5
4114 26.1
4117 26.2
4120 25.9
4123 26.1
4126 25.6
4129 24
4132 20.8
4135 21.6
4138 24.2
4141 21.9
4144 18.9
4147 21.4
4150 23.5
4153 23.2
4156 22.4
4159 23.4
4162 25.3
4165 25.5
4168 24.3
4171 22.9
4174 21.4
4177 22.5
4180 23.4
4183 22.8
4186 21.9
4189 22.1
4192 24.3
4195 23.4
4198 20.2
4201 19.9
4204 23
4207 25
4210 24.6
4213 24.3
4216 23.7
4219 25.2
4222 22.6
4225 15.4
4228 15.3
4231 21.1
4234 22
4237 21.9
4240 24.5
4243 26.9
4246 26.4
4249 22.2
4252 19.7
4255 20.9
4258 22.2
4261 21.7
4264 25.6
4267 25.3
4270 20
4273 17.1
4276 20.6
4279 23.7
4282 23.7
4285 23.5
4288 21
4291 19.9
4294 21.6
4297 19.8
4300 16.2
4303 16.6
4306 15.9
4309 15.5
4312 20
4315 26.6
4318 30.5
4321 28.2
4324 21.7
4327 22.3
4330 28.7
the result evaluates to -3.0 Ang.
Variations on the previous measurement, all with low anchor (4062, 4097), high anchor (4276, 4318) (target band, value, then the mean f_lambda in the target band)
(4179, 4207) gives -1.1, 22.5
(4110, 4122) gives -2.0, 25.9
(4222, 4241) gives 1.0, 20.1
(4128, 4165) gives -1.0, 22.6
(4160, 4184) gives -1.9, 23.5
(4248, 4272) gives -1.2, 22.1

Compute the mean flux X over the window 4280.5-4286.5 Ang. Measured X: 23.6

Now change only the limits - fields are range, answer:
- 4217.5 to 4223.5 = 23.9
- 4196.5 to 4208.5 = 22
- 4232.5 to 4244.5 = 23.8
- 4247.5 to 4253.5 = 20.9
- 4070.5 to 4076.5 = 19.8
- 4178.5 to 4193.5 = 22.9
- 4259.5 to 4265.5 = 23.7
